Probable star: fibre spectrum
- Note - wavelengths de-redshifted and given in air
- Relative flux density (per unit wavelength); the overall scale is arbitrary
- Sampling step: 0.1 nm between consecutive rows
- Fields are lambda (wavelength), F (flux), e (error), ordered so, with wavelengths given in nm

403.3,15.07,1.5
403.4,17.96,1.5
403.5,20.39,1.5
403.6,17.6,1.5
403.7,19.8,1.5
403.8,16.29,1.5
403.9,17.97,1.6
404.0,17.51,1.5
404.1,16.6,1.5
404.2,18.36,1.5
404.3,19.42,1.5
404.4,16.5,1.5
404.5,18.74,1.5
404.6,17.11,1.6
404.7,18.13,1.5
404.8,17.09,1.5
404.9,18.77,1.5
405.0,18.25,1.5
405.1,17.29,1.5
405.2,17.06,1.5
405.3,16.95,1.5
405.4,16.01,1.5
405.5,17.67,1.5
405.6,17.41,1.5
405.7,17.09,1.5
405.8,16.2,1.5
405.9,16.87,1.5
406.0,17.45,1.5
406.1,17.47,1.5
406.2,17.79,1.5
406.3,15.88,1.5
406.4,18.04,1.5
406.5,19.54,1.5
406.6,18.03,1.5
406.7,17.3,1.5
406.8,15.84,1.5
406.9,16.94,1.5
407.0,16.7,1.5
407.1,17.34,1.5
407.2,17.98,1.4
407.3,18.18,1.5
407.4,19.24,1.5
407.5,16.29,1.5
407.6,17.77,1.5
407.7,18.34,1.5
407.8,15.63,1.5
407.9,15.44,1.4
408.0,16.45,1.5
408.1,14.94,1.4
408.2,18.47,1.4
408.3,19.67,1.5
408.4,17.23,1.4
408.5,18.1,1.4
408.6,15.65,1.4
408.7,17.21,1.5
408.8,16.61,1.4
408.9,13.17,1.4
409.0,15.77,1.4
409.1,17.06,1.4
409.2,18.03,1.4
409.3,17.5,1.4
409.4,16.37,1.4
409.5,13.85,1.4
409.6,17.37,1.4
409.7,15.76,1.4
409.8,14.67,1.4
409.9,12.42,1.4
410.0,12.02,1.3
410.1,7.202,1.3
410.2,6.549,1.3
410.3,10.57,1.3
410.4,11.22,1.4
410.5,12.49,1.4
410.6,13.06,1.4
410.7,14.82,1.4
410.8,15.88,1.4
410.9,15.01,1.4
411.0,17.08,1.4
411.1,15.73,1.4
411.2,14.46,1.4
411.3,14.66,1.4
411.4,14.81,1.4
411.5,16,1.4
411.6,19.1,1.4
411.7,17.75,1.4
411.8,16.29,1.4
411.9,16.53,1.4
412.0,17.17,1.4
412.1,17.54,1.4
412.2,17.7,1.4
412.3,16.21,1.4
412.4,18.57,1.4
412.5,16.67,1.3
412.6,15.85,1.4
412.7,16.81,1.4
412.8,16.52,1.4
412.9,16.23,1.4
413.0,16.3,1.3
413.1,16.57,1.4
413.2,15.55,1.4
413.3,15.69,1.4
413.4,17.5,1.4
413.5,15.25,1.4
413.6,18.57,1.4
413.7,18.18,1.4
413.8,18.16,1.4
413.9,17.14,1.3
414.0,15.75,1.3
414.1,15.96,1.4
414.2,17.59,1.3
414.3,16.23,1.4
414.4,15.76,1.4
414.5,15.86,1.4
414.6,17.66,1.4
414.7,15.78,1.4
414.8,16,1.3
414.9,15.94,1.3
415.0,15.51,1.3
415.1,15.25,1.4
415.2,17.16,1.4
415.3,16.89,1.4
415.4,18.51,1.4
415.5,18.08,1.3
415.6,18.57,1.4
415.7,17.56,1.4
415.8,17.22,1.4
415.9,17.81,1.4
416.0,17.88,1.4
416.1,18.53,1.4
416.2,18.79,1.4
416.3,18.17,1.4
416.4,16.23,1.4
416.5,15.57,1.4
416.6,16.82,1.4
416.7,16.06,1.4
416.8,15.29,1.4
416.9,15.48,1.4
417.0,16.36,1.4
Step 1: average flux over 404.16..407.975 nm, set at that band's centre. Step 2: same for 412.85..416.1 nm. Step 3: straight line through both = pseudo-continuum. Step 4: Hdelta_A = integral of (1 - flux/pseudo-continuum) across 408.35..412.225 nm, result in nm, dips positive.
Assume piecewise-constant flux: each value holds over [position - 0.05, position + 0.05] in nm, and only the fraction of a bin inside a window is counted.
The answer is 0.454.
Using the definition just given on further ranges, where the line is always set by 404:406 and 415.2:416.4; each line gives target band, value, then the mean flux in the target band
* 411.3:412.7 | 0.070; 16.9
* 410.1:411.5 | 0.338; 13.4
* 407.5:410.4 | 0.381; 15.3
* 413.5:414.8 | 0.075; 16.8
